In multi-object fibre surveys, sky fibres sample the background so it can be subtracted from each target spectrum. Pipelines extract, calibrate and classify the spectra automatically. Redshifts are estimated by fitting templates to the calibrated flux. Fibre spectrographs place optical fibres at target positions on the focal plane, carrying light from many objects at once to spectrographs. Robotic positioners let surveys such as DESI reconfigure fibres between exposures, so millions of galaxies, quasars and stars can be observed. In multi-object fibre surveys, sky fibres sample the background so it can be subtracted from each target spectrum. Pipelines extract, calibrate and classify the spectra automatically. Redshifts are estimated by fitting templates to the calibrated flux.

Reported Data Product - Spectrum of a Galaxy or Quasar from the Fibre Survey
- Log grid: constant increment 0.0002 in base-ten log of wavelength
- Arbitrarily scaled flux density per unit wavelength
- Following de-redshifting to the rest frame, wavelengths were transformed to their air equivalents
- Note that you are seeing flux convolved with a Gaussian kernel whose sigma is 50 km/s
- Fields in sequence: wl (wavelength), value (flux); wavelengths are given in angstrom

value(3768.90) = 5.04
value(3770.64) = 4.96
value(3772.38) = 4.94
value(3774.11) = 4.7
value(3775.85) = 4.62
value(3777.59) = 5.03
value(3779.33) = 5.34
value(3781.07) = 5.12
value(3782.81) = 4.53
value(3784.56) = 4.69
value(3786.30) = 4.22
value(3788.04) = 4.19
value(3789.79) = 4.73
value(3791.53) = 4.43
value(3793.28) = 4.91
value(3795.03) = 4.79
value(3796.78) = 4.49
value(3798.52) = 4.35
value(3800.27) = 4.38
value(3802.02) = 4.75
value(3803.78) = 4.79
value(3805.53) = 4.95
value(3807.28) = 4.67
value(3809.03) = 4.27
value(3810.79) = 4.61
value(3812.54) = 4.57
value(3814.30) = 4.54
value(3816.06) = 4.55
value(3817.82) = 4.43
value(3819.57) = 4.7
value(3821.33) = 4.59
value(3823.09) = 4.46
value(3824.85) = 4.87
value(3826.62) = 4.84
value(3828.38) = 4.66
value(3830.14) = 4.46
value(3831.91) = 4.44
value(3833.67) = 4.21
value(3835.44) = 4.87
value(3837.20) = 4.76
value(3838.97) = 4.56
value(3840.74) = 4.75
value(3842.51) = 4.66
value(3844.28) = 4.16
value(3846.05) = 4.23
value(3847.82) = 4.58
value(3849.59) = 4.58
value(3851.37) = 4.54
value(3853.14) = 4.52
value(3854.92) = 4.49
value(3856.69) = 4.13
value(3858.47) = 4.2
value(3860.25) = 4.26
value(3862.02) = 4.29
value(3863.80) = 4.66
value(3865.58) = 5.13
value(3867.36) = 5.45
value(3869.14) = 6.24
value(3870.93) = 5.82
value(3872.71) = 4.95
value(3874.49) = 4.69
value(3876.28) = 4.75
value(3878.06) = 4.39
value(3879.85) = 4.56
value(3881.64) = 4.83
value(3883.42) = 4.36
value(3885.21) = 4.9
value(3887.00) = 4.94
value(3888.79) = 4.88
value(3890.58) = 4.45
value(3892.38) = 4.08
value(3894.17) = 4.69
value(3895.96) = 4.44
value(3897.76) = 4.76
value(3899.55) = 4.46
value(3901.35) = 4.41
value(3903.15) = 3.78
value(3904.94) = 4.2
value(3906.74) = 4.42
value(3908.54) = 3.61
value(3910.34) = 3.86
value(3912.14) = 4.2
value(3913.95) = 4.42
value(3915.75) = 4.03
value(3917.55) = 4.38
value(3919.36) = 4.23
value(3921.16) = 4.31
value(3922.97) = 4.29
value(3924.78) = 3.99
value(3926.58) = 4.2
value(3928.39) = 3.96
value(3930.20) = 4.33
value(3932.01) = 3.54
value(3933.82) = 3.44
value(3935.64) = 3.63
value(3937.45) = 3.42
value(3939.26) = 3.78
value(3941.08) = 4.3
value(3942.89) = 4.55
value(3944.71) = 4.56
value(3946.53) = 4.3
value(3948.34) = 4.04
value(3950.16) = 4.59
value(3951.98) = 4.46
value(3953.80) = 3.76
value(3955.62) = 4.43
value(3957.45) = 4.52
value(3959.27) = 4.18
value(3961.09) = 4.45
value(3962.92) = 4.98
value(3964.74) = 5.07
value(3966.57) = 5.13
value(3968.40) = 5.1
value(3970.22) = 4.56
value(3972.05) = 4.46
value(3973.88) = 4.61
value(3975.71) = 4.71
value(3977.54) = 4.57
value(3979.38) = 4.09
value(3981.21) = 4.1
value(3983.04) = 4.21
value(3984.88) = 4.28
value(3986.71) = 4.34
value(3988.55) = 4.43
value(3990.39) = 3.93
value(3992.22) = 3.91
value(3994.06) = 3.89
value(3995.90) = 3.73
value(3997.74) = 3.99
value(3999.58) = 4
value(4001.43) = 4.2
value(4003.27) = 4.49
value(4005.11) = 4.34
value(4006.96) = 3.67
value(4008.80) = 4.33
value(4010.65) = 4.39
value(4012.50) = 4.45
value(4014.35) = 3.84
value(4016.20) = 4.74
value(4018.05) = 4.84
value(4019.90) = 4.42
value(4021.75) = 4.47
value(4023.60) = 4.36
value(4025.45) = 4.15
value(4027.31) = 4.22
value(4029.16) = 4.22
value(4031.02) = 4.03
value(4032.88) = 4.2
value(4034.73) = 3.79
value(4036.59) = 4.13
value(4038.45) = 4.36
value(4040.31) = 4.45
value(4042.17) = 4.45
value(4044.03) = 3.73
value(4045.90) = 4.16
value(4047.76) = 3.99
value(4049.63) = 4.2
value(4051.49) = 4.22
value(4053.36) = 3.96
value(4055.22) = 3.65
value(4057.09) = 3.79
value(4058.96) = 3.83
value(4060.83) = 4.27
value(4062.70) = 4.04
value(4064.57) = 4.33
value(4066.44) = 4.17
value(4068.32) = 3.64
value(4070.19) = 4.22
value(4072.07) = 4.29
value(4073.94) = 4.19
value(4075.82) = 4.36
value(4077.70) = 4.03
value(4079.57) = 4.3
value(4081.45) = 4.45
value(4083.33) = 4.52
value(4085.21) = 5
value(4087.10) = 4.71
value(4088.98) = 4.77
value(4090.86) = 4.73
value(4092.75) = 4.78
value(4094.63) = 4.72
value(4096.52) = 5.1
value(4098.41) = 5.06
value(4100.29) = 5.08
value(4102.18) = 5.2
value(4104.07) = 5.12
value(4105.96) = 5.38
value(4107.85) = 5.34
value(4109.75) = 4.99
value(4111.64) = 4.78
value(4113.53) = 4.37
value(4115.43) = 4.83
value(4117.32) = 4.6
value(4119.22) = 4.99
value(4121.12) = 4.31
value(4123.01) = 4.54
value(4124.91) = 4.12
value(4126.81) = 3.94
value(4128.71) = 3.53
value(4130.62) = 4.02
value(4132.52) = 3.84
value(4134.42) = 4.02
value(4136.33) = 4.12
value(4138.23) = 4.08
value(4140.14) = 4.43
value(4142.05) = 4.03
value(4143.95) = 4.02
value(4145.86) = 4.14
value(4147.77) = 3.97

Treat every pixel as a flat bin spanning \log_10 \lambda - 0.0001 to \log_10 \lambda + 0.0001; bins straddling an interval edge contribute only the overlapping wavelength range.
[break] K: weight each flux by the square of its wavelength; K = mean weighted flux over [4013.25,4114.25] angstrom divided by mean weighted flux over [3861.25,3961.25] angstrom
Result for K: 1.09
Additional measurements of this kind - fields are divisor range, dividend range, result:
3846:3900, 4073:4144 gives 1.09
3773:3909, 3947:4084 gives 1.01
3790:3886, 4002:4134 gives 1.06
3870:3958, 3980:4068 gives 1.02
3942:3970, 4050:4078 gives 0.95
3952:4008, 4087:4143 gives 1.13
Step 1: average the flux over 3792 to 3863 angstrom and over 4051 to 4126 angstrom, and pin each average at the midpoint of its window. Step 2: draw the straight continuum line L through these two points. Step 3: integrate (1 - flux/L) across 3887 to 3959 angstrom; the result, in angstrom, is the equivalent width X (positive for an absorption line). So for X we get 5.2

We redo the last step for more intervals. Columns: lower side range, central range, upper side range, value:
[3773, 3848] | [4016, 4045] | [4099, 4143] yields 1.7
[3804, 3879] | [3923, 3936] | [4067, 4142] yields 2.0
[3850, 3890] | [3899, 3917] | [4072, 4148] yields 2.2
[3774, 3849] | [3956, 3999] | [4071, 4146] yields 1.6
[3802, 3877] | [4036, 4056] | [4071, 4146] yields 1.9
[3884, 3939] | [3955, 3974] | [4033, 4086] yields -2.3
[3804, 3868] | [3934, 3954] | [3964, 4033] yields 1.3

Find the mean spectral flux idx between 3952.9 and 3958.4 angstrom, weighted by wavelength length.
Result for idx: 4.23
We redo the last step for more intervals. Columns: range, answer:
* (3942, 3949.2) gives 4.36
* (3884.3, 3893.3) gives 4.65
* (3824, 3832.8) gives 4.65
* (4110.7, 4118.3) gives 4.65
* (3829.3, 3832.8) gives 4.45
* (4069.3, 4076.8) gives 4.26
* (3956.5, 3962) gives 4.38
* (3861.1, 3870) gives 5.15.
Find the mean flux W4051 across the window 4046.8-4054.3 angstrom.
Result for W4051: 4.1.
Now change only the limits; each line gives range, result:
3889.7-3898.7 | 4.48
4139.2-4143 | 4.23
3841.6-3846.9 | 4.35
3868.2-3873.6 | 5.67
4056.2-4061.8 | 3.96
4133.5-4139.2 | 4.07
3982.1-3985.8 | 4.25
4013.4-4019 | 4.47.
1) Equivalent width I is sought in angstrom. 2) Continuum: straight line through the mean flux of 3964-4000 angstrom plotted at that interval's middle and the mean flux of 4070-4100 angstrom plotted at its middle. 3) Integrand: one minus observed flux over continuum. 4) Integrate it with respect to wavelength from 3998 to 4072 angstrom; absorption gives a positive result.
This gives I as 5.1 angstrom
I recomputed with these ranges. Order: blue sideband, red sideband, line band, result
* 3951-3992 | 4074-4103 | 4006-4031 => 1.39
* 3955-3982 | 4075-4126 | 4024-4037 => 1.54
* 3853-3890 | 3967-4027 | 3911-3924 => 1.00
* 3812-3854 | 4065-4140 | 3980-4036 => 4.14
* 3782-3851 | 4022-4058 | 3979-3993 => 0.20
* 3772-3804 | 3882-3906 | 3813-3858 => 0.56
